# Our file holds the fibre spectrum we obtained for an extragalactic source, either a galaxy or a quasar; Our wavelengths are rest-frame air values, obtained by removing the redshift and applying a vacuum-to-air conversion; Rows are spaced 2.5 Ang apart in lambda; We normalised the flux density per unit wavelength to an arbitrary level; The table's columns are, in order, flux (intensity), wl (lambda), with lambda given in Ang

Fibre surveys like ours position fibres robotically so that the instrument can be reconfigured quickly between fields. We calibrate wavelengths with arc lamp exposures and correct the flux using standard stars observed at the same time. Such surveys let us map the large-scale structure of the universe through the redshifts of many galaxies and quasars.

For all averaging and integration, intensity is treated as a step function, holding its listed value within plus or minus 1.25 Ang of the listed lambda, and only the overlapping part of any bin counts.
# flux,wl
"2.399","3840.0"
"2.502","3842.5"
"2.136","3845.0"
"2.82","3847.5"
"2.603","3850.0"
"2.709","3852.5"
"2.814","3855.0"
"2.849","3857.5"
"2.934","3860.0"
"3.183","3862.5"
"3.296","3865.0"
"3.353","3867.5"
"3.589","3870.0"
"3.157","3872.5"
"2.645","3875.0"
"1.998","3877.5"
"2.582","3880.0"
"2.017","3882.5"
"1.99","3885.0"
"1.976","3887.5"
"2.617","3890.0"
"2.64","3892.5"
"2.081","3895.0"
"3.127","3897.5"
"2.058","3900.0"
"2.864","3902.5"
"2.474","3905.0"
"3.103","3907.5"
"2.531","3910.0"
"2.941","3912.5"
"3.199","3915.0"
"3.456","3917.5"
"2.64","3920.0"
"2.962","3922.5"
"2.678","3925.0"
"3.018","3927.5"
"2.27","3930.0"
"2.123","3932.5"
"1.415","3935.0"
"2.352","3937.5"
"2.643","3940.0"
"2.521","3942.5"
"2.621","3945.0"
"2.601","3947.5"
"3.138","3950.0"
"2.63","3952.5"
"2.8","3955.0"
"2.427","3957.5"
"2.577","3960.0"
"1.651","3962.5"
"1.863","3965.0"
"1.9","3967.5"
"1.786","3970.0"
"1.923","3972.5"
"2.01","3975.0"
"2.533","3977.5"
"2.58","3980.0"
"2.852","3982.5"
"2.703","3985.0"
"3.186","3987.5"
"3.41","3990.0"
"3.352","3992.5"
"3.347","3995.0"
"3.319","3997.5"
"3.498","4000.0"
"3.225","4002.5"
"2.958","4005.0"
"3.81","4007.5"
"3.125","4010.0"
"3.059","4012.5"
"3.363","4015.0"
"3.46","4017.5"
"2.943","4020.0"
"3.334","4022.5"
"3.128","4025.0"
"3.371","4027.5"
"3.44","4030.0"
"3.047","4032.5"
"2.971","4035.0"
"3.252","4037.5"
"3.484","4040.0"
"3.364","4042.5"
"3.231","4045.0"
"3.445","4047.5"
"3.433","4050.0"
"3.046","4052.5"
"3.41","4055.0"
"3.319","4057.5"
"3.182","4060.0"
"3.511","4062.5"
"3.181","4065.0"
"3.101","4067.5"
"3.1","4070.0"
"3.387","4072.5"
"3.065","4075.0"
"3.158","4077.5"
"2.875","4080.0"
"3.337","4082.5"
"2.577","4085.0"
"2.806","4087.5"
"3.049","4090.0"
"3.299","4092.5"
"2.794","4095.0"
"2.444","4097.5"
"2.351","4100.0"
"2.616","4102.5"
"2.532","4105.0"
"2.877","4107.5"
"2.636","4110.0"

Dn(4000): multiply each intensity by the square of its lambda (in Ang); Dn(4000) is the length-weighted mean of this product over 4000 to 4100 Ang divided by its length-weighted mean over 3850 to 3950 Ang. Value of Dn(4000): 1.28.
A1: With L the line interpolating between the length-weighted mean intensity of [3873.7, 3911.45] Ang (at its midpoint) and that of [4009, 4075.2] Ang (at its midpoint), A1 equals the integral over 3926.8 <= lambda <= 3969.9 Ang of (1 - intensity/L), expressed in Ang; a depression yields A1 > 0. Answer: 6.04 Ang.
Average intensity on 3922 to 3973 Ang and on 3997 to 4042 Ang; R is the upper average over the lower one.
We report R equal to 1.4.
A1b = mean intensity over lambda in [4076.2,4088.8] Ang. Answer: 2.95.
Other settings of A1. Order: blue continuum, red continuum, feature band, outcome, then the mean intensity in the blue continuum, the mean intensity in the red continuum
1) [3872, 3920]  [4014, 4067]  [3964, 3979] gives 4.8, 2.6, 3.28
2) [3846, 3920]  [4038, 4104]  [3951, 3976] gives 6.3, 2.74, 3.1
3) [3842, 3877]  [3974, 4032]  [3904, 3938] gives 3.7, 2.89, 3.13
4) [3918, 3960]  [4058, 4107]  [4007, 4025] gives -3.1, 2.57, 2.97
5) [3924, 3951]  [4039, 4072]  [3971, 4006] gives -0.9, 2.48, 3.29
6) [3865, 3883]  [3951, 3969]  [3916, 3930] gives -2.1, 2.83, 2.27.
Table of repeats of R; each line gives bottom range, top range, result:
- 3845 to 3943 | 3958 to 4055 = 1.12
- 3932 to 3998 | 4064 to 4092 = 1.21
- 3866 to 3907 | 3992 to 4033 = 1.27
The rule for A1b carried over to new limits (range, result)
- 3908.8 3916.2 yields 2.89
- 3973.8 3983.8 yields 2.5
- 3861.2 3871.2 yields 3.35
